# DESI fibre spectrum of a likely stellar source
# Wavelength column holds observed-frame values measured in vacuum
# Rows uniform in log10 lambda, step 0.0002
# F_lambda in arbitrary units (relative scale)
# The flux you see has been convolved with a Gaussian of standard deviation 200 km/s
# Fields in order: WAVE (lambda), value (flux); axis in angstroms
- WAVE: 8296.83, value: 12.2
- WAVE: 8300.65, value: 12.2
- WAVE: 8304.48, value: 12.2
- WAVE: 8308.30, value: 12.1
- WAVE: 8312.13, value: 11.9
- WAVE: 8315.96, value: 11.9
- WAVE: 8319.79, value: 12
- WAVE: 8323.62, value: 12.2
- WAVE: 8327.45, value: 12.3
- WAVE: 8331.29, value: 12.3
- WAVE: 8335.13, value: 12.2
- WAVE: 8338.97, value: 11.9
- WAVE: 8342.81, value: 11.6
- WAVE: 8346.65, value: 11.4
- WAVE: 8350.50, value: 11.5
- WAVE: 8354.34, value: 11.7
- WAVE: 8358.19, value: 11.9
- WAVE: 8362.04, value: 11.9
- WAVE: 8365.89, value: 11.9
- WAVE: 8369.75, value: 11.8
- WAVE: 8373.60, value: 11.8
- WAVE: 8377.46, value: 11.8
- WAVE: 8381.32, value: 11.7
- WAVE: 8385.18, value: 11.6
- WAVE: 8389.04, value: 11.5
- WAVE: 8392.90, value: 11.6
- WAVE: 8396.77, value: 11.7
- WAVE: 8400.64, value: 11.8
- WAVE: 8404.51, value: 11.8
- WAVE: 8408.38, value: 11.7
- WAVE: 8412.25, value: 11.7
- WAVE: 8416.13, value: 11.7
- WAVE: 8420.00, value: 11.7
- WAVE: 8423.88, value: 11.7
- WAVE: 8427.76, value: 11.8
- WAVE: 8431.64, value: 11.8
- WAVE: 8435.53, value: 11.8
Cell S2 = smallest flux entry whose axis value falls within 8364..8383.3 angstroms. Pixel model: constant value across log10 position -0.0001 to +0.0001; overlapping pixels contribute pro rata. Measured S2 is 11.7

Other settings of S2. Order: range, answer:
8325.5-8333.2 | 12.3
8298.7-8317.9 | 11.9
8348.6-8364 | 11.5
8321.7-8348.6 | 11.4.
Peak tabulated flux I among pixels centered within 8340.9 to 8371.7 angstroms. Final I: 11.9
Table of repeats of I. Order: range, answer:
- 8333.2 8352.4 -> 12.2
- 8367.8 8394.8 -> 11.8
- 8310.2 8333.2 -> 12.3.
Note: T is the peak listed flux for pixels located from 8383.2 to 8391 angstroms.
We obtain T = 11.6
